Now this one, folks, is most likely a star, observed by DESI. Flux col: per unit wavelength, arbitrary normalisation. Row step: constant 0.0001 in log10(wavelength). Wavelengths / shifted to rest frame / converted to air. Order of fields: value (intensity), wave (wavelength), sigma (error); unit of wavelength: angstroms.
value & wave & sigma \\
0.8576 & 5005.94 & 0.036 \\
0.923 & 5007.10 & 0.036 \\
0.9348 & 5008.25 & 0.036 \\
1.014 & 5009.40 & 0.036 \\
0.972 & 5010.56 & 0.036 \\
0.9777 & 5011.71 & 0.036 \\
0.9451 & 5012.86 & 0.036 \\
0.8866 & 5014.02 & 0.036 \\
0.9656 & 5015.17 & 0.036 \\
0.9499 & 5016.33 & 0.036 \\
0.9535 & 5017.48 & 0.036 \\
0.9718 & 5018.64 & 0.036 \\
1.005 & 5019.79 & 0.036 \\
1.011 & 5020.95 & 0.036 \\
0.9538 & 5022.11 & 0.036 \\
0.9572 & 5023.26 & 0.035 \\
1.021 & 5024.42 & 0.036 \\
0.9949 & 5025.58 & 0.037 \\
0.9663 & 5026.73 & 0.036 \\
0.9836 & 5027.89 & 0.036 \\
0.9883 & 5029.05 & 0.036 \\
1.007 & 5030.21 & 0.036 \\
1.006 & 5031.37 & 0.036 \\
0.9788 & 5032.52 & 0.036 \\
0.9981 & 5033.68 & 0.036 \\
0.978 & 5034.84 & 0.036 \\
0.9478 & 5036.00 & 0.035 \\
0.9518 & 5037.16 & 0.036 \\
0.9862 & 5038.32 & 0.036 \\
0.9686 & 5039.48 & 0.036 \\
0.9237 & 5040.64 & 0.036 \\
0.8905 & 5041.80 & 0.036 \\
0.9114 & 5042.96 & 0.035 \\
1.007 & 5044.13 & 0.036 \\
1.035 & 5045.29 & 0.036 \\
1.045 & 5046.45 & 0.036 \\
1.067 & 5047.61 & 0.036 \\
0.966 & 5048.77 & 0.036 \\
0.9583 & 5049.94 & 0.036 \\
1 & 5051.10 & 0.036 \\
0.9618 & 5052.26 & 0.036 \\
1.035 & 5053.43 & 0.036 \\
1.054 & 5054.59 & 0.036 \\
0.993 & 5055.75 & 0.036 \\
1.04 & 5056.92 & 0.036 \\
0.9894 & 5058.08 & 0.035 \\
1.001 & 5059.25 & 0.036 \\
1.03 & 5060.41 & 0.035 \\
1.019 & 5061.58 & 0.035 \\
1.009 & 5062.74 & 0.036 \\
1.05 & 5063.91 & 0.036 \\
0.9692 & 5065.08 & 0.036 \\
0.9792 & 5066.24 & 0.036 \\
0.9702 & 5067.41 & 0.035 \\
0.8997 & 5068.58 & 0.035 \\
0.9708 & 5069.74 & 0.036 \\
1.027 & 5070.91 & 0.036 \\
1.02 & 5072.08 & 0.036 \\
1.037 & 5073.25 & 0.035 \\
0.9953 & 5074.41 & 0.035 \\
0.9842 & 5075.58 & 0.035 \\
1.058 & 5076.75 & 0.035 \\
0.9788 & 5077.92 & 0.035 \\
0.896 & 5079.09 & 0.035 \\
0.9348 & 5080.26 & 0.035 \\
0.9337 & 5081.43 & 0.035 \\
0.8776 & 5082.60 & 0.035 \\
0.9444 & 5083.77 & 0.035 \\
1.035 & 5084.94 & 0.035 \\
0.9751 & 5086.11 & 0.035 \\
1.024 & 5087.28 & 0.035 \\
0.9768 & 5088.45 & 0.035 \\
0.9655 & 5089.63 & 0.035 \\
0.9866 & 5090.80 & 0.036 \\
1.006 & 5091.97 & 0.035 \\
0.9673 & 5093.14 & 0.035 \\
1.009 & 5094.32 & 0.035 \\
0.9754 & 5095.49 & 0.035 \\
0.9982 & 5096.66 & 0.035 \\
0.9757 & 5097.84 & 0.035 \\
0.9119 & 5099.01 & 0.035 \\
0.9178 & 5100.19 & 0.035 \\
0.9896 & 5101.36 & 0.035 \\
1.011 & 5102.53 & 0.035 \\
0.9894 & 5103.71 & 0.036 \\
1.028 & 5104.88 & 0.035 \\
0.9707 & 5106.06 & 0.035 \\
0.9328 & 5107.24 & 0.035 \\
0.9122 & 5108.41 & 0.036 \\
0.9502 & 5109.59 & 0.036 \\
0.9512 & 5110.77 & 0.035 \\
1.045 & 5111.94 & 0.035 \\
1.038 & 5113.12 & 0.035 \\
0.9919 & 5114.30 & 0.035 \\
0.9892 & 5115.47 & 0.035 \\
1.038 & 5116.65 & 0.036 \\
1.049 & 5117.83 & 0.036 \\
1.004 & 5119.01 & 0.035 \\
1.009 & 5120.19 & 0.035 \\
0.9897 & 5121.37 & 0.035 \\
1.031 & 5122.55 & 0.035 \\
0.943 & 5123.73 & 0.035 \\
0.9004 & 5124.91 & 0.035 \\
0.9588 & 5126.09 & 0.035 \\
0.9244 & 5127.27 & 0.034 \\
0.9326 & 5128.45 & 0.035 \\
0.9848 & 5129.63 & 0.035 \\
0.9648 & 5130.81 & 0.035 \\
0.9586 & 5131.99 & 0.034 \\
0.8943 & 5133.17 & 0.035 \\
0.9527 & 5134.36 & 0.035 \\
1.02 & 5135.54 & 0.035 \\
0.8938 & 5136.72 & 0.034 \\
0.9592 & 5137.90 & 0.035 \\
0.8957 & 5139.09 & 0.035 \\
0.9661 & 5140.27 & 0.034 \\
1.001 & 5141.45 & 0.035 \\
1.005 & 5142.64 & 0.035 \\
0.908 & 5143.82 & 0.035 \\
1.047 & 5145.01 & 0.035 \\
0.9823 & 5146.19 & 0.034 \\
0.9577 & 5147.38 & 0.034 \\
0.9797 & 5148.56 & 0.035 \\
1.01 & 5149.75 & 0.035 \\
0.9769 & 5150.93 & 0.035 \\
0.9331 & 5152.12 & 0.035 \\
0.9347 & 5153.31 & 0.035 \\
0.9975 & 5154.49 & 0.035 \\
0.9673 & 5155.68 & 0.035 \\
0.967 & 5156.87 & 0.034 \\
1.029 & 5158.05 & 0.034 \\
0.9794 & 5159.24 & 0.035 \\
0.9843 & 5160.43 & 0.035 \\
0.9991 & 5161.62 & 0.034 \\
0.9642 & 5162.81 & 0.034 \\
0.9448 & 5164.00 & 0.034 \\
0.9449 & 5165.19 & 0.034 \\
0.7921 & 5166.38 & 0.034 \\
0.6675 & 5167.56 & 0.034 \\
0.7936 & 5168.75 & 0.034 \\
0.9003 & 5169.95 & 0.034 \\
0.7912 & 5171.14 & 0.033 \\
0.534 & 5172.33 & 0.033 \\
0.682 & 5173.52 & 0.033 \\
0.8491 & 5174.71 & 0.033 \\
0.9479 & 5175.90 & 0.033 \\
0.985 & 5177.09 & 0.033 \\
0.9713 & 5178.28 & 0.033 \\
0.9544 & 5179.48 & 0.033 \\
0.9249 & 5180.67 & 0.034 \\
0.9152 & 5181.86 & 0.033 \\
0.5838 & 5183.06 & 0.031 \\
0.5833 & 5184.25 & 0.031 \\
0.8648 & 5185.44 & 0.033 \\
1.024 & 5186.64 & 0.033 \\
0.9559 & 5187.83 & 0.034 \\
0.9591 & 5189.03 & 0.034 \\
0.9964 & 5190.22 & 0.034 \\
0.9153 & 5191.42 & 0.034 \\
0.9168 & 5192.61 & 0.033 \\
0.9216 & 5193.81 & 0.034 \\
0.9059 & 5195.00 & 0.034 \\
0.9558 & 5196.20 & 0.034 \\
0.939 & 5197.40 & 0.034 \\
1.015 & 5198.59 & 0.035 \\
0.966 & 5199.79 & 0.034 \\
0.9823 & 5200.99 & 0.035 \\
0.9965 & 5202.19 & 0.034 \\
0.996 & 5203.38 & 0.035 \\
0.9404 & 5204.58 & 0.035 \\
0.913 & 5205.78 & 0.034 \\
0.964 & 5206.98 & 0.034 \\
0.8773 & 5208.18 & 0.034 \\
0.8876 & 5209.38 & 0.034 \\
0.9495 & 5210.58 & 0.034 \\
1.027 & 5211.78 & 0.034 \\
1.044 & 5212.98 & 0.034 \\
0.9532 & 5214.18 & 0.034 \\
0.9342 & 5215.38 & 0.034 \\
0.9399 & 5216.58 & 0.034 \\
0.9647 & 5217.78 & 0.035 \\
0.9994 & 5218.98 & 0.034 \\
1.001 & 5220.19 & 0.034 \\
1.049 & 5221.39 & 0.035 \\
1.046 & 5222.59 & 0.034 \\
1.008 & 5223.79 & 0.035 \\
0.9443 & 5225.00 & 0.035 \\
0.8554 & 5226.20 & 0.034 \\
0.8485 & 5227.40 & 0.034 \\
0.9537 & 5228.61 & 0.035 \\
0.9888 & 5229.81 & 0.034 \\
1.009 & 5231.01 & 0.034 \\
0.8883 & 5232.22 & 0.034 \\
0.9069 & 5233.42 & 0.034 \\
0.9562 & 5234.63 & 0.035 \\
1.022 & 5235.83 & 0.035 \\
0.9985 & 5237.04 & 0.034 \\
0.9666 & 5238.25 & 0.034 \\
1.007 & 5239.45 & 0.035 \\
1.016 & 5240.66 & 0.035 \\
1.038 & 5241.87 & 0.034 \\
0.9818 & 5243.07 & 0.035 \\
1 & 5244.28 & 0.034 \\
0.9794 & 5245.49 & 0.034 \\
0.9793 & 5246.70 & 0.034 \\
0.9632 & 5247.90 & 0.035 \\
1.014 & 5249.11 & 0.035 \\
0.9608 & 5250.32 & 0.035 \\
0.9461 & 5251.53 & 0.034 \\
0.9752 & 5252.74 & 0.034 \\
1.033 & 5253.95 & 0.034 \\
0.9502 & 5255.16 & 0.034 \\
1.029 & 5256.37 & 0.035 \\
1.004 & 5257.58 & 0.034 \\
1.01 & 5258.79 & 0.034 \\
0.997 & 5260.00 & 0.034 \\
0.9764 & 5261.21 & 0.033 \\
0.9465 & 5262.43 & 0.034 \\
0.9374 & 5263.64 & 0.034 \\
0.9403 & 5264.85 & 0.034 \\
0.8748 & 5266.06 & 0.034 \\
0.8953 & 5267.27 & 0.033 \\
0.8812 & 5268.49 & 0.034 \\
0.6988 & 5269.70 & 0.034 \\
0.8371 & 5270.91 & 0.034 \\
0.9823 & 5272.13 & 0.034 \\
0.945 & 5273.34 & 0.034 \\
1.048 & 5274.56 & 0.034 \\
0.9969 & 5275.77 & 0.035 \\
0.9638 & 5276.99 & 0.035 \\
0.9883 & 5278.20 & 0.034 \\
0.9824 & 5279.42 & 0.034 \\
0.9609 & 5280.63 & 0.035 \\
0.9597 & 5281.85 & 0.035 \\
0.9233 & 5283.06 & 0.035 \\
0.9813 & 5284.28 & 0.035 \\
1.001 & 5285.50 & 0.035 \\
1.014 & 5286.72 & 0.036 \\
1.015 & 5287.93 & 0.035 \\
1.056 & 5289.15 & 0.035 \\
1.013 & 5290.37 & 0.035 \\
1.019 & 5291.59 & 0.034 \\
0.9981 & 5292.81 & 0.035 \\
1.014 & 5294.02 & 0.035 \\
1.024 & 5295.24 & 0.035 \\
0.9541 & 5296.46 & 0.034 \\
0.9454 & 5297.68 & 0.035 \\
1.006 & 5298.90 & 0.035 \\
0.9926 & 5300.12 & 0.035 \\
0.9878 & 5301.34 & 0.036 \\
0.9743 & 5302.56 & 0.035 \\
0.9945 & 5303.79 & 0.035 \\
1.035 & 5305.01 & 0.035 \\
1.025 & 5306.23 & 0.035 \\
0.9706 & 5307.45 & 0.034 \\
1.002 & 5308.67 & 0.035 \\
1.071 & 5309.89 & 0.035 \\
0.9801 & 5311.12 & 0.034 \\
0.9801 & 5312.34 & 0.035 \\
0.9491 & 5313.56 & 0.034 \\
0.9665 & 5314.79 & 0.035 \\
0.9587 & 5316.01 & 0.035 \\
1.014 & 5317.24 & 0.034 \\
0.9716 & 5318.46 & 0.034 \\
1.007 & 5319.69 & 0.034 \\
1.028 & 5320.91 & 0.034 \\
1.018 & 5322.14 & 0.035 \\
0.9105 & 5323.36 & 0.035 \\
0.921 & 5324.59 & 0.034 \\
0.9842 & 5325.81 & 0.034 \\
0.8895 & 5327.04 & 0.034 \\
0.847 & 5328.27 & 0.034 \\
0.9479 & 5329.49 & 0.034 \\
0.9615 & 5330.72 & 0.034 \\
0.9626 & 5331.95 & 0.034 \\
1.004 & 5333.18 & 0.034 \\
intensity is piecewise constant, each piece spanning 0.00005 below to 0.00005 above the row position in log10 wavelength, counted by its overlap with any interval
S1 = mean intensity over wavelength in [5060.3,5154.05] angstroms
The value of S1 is 0.976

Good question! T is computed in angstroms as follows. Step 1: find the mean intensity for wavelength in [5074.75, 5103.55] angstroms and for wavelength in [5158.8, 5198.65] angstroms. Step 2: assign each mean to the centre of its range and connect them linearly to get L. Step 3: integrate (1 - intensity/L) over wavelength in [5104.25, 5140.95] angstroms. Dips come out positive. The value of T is -1.2 angstroms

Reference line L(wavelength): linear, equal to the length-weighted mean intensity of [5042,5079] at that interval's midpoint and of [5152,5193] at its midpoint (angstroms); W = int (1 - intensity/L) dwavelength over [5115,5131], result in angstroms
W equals -0.7 angstroms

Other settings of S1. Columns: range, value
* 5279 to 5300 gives 0.993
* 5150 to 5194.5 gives 0.894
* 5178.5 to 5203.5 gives 0.917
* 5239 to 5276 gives 0.962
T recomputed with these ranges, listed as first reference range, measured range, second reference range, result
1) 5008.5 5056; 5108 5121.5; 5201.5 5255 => -0.31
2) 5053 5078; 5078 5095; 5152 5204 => 0.34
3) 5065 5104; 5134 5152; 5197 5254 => 0.08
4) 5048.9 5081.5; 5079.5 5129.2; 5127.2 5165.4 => 0.22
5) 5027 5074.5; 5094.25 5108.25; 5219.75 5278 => 0.17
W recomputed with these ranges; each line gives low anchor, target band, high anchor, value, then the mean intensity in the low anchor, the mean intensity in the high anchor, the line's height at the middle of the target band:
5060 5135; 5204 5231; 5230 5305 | 0.4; 0.979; 0.974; 0.975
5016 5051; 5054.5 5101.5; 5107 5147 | -0.4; 0.98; 0.972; 0.976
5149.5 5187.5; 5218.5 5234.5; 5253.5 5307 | -0.5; 0.887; 0.973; 0.931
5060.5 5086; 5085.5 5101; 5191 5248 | 0.0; 0.981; 0.965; 0.979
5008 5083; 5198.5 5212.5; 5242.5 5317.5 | 0.3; 0.982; 0.976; 0.978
